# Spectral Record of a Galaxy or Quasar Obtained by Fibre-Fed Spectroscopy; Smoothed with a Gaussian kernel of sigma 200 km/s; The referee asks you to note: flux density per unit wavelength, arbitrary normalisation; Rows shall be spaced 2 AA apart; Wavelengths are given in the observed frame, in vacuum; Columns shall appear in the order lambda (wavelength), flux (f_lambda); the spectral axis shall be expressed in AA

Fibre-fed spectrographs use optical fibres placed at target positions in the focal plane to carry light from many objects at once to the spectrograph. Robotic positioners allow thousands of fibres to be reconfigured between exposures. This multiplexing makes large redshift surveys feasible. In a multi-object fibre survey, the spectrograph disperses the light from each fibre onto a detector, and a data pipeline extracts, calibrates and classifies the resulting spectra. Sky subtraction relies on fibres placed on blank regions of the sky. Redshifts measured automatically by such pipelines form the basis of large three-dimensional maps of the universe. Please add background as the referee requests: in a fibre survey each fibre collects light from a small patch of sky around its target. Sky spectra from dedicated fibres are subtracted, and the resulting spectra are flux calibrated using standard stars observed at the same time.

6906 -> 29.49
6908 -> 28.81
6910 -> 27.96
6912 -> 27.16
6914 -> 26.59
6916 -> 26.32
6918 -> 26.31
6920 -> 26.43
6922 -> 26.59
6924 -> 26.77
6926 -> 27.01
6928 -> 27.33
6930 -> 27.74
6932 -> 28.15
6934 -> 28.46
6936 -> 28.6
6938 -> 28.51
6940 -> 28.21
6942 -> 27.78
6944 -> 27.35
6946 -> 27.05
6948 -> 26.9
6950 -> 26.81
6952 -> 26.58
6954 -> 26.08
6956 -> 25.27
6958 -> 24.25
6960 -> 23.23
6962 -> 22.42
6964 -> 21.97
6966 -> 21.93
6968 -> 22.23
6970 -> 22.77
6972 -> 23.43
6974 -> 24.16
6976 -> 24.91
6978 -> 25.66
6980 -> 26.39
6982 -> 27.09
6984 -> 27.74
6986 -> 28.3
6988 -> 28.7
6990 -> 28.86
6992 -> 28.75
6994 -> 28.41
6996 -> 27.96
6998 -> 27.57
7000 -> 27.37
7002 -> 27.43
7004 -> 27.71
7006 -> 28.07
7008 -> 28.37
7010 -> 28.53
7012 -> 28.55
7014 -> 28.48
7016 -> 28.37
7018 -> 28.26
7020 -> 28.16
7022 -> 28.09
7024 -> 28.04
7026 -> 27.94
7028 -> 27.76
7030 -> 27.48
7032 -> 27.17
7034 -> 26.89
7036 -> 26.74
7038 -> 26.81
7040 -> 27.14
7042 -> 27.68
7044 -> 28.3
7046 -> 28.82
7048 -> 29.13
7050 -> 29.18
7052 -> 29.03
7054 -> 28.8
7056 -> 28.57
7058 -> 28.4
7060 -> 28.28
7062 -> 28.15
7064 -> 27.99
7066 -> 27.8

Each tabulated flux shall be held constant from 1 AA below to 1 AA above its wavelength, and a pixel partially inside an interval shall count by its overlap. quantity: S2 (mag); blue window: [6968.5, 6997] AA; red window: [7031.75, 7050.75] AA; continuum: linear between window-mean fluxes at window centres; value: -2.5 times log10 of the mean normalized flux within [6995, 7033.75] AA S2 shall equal -0.03 mag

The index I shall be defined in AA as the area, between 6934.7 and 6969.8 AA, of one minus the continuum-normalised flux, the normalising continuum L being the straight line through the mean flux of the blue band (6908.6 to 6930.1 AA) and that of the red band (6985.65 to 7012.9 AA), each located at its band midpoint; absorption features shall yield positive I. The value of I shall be 2.4 AA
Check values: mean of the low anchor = 26.9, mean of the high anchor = 28.2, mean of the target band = 25.6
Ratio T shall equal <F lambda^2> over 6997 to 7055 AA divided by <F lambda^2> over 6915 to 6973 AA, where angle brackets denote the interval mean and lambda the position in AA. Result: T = 1.10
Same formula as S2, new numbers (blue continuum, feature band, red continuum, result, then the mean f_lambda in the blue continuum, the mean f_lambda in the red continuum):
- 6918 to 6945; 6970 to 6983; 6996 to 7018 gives 0.11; 27.6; 28.1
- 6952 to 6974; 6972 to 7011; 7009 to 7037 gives -0.07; 23.5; 27.9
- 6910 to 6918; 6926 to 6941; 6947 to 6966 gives -0.09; 26.8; 24.7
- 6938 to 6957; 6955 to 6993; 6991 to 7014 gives 0.10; 27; 28.1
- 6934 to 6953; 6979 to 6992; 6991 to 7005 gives 0.00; 27.6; 27.9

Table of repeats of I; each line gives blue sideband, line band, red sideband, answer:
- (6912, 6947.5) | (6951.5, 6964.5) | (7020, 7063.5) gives 1.5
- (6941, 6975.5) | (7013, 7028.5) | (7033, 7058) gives -0.6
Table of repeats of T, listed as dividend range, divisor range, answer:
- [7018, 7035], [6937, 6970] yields 1.12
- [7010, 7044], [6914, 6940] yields 1.04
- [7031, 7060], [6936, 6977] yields 1.14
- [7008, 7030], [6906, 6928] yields 1.07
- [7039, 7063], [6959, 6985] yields 1.21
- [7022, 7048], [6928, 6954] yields 1.03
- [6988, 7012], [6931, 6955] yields 1.04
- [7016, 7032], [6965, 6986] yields 1.14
